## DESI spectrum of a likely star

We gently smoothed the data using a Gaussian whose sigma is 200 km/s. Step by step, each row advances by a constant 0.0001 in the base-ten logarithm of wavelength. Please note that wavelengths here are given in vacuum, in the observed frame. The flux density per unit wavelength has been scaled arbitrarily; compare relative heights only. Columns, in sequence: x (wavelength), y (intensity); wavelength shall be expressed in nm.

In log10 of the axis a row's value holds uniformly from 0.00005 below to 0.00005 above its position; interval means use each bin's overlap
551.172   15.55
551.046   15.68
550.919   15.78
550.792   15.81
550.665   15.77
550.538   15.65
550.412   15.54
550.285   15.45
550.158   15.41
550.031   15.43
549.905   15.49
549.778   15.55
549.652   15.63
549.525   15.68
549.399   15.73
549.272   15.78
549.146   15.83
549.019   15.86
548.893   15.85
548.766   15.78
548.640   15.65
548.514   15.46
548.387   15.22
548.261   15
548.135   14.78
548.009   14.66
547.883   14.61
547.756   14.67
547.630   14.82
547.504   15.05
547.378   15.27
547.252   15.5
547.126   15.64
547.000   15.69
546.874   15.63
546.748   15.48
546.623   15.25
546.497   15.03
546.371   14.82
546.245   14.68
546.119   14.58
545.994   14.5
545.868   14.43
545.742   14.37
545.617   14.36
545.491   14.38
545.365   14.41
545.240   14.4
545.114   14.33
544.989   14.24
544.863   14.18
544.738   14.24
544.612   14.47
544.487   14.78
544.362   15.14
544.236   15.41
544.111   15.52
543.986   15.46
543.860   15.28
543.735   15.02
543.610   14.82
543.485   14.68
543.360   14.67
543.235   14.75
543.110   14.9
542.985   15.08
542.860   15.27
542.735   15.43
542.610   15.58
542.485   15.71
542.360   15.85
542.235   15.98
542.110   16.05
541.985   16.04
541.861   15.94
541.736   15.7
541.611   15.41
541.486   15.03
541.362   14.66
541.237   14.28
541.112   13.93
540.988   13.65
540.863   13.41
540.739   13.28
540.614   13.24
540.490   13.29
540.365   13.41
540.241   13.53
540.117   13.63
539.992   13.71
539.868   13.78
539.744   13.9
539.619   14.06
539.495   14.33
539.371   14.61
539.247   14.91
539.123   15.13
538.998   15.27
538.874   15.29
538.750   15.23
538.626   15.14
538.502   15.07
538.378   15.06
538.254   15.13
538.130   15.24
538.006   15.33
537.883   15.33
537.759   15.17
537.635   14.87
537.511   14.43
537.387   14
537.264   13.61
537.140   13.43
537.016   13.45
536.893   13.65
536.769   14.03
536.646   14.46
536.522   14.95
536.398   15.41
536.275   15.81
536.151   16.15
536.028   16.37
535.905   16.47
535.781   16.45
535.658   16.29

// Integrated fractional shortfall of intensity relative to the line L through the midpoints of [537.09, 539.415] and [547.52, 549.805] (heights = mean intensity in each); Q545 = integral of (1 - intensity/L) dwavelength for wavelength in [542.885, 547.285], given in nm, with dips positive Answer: 0.095 nm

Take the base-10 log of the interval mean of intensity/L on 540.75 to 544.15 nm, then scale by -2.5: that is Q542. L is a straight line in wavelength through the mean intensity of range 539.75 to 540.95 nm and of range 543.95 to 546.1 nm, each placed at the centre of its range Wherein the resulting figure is -0.08 mag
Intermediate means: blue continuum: 13.5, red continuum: 14.6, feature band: 15.1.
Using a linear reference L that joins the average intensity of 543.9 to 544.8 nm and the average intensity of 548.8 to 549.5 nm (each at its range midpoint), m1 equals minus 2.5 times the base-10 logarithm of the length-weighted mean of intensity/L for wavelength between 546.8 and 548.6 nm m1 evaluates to 0.03 mag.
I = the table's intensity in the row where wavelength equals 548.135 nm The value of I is 14.78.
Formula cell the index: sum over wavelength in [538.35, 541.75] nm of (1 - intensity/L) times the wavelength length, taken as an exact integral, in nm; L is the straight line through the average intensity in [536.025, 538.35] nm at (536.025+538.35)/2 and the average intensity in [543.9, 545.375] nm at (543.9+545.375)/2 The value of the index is 0.09 nm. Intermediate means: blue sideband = 14.7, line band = 14.3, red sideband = 14.7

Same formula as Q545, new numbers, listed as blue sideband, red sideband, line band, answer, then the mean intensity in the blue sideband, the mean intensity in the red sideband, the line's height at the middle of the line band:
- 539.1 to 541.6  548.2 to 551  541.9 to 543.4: -0.111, 14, 15.6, 14.4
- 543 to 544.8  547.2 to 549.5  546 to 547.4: -0.002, 14.9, 15.3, 15.2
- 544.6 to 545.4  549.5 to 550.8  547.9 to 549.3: -0.020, 14.3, 15.6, 15.2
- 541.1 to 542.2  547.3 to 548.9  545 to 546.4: 0.067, 15.3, 15.1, 15.2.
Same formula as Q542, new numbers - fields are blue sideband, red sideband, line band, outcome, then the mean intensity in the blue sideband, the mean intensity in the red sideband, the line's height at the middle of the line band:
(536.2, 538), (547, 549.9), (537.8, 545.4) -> 0.01 mag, 14.5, 15.4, 14.9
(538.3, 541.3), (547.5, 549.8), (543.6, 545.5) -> 0.00 mag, 14.2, 15.4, 14.8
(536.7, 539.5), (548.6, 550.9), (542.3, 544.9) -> 0.01 mag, 14.7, 15.7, 15.1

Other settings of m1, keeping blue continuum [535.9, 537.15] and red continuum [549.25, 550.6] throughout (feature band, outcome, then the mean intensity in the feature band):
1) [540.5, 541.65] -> 0.08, 14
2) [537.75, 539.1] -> -0.01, 15.2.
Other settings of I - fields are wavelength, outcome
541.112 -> 13.93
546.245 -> 14.68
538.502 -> 15.07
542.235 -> 15.98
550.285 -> 15.45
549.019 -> 15.86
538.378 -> 15.06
